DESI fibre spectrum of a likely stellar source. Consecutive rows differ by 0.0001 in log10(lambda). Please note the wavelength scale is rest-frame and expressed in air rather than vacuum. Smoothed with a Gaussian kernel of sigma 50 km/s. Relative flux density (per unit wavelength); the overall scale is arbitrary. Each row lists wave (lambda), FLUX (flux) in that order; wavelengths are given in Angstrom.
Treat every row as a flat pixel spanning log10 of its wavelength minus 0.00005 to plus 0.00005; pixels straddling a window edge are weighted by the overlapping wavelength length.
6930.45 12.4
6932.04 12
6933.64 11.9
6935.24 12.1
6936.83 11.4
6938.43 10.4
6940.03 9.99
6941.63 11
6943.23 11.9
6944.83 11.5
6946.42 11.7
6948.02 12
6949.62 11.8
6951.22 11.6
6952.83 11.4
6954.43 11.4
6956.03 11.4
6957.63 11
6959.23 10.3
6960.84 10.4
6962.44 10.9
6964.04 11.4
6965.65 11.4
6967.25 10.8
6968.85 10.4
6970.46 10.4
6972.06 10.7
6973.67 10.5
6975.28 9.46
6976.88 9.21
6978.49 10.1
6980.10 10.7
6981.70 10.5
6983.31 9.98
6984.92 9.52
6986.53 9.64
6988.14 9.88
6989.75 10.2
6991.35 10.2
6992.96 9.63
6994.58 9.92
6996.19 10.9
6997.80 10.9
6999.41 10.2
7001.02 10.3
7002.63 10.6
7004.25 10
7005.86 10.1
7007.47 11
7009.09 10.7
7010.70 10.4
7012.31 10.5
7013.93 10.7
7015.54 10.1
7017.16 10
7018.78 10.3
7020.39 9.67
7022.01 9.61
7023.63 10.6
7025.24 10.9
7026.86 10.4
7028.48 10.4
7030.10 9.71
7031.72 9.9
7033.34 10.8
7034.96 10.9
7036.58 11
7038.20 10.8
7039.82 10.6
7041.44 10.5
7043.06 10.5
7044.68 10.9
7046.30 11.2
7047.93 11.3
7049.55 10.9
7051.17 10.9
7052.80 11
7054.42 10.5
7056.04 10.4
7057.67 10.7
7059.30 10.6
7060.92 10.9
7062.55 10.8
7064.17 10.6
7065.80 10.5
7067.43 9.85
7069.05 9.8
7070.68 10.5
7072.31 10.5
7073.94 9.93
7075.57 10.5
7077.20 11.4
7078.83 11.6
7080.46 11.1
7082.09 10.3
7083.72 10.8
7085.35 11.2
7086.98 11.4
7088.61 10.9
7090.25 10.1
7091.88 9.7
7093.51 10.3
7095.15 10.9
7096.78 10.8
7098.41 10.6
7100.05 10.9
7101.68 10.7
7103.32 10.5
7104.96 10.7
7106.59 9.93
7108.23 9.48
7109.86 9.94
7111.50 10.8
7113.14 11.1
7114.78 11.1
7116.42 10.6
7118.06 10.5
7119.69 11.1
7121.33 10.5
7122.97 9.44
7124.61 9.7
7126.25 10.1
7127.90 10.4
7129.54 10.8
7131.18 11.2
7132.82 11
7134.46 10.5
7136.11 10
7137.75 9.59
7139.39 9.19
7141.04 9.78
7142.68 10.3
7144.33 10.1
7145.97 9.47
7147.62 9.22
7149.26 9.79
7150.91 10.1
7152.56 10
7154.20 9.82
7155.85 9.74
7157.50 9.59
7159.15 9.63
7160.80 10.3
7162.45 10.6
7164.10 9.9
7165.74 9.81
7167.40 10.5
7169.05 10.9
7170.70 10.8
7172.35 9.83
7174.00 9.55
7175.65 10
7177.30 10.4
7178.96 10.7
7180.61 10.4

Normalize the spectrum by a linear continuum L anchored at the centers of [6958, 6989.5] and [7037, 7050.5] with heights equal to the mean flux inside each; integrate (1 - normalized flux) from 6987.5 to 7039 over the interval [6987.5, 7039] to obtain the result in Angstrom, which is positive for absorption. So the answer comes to 1.3 Angstrom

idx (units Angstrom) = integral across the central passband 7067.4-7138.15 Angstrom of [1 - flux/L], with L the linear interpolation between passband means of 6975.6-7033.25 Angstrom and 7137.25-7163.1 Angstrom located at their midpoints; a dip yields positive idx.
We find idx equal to -4.1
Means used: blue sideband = 10.2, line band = 10.5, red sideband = 9.82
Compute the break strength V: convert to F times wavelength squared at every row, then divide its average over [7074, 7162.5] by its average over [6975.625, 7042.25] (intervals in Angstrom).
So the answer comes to 1.04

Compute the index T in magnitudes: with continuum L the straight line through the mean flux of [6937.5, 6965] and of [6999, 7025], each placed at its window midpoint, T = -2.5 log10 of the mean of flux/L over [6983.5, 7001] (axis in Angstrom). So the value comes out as 0.05 mag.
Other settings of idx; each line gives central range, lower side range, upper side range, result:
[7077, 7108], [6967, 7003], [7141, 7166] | -2.14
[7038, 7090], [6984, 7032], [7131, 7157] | -3.12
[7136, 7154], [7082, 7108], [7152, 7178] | 0.81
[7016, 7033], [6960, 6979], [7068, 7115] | 0.58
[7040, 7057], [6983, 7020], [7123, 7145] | -0.97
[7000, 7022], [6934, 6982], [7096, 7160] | 0.84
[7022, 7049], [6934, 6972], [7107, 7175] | 0.25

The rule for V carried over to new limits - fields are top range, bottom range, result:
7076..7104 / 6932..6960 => 0.99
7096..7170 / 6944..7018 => 1.01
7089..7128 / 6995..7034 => 1.03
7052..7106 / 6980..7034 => 1.06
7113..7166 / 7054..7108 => 0.97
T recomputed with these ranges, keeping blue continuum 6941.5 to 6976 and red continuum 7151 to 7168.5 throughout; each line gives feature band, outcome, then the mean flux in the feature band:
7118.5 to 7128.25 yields -0.001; 10.2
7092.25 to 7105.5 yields -0.032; 10.6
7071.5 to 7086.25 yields -0.040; 10.8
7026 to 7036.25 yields 0.032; 10.4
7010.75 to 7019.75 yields 0.046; 10.3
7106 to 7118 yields -0.018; 10.4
